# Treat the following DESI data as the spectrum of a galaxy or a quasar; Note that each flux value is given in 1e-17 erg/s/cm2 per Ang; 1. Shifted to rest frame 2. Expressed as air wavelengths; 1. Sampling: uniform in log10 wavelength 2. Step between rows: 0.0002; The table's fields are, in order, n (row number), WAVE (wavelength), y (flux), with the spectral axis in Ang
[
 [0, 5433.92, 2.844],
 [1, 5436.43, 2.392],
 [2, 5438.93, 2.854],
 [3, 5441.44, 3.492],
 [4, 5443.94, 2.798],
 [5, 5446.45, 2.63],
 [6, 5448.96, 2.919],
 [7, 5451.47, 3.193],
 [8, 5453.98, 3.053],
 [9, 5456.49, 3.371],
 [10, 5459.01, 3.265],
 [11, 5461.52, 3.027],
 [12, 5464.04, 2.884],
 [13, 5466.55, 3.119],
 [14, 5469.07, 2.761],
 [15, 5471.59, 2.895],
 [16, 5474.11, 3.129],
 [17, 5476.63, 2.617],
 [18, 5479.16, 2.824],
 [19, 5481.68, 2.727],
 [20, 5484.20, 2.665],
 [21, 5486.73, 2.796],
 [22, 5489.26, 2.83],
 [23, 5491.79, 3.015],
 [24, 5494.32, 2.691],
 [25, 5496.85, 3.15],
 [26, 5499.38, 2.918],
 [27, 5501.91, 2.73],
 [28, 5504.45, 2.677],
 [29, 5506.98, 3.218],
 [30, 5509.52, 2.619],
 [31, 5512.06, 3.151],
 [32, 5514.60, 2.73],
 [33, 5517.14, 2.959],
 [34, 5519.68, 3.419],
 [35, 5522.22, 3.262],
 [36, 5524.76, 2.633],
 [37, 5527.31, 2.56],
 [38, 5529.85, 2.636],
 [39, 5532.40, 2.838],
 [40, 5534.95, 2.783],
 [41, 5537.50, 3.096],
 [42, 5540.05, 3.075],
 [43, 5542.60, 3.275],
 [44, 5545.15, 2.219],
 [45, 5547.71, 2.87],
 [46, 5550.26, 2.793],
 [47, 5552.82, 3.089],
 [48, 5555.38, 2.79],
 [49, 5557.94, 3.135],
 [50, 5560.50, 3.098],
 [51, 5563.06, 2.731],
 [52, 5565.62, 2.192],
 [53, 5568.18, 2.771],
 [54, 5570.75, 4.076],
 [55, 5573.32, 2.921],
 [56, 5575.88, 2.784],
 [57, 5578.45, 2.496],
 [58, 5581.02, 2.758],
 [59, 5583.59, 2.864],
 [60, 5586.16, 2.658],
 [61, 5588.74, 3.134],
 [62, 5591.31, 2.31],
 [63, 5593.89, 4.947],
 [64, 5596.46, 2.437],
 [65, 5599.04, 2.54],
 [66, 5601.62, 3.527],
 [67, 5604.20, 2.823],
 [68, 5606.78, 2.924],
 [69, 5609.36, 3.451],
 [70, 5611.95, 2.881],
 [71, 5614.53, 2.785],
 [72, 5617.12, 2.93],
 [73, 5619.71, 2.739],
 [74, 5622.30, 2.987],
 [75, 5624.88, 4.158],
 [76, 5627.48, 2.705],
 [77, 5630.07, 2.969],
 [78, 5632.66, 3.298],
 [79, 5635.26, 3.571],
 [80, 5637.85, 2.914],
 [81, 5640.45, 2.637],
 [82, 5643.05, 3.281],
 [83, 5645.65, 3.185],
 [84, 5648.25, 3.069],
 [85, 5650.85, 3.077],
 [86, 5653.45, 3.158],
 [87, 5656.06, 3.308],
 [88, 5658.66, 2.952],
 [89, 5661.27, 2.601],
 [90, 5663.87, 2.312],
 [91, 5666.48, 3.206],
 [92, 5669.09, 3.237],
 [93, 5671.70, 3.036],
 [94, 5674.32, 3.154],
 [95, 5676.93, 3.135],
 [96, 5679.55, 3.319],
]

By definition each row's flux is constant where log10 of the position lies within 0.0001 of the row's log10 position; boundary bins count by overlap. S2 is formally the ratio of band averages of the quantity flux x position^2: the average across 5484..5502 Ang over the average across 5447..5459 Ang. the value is 0.93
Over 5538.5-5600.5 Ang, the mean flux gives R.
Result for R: 2.92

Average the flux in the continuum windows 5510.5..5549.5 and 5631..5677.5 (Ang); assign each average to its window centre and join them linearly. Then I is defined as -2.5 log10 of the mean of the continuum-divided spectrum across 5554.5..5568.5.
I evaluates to 0.06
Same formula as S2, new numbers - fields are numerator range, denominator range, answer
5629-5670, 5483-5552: 1.11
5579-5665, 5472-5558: 1.09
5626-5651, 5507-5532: 1.11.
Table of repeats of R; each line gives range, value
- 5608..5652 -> 3.1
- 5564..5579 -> 2.89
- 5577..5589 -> 2.75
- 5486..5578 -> 2.9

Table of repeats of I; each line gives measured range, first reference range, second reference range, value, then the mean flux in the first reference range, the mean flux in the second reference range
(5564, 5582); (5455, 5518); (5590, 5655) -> 0.06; 2.91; 3.09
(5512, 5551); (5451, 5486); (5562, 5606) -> 0.02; 2.96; 2.94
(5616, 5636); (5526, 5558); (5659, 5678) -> -0.09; 2.85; 2.95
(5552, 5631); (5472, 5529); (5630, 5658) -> 0.02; 2.88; 3.14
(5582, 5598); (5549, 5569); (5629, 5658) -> -0.04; 2.83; 3.13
